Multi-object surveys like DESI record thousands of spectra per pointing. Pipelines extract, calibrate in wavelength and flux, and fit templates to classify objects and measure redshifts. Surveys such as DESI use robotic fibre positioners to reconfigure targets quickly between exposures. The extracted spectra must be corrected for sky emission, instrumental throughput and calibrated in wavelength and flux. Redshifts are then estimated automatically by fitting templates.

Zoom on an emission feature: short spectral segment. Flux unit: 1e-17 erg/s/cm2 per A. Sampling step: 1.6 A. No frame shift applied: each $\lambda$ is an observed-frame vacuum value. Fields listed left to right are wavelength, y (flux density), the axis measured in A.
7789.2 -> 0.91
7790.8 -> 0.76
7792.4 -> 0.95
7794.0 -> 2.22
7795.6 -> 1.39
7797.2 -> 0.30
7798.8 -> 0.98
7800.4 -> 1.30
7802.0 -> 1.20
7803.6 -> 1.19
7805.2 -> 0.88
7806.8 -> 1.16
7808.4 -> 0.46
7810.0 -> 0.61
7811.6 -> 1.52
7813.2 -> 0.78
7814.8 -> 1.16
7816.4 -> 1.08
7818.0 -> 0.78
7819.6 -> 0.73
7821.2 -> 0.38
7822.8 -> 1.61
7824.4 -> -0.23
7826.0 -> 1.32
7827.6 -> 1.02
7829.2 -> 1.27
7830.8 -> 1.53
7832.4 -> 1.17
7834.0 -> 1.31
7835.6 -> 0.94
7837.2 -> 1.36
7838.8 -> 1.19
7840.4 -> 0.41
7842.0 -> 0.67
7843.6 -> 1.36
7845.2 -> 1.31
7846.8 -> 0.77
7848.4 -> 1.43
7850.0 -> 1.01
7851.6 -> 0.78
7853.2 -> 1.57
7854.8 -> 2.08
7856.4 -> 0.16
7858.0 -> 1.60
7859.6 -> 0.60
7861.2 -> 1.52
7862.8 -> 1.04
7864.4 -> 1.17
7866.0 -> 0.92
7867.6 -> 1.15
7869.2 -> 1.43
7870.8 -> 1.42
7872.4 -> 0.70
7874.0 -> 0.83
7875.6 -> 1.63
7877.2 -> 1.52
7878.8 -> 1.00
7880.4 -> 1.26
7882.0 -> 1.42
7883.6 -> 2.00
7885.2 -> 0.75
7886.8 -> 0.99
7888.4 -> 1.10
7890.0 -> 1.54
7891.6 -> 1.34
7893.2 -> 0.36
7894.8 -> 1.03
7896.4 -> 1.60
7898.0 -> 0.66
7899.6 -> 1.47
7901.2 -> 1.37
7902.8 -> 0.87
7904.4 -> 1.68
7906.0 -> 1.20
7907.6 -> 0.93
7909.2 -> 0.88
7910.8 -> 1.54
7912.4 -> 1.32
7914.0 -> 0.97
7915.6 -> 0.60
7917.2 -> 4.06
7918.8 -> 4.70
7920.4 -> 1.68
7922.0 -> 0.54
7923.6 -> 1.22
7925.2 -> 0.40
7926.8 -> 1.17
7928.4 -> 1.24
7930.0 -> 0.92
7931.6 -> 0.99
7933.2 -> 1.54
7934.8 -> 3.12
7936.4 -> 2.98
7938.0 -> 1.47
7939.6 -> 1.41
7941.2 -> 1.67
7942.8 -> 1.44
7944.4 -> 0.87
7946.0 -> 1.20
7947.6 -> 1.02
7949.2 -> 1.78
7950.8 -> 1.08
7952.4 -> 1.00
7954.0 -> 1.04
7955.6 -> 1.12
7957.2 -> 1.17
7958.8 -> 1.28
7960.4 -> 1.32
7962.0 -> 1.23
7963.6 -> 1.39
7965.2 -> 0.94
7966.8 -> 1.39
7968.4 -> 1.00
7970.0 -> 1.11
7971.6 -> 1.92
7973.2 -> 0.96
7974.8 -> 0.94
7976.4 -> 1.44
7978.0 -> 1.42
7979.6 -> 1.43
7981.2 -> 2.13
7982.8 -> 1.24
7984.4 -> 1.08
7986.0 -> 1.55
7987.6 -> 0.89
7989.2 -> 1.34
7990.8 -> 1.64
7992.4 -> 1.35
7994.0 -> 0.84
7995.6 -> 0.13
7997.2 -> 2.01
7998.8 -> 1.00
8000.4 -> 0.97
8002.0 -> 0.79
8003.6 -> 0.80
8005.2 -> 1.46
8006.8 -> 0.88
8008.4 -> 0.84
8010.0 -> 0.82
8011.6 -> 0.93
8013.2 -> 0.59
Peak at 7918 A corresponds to [S II] 6716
